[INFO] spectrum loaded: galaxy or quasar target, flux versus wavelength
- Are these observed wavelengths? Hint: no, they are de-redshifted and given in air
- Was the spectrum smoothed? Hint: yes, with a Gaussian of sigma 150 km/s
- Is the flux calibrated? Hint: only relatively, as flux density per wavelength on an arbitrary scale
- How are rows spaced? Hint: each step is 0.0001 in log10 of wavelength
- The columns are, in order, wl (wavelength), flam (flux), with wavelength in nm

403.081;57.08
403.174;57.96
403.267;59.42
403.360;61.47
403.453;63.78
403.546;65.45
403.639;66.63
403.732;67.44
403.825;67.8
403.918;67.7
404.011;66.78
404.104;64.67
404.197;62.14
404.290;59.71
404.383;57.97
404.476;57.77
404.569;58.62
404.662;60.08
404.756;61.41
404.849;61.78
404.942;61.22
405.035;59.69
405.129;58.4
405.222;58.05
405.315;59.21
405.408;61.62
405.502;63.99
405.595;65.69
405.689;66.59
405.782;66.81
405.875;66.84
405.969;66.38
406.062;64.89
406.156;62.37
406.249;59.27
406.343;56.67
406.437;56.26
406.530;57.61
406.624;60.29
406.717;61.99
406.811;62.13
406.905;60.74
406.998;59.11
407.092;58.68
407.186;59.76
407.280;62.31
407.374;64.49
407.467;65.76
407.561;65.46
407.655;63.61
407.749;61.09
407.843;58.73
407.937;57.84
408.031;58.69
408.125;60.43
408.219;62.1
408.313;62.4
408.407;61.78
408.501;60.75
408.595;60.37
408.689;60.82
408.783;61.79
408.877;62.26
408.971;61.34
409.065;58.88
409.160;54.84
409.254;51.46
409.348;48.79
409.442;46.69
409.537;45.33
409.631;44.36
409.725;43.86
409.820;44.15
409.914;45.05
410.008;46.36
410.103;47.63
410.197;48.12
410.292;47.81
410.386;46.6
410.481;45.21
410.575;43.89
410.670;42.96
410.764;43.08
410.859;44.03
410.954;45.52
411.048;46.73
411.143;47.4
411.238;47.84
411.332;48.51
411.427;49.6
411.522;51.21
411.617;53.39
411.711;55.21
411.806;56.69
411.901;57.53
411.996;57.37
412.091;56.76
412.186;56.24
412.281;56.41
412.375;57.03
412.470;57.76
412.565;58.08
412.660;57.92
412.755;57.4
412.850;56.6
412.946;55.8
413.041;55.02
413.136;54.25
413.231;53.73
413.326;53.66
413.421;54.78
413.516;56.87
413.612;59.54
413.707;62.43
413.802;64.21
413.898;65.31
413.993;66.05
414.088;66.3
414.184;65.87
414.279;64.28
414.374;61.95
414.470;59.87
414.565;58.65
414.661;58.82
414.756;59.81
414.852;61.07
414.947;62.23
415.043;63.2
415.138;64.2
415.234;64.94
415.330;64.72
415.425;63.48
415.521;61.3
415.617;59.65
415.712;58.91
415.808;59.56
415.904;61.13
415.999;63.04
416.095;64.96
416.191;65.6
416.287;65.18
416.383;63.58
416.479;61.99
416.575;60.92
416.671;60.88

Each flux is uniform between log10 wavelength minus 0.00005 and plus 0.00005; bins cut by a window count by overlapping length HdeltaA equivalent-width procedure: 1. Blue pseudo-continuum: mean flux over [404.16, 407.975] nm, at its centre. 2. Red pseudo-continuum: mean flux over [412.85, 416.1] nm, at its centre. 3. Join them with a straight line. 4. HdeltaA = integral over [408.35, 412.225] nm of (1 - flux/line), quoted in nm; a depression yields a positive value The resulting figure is 0.62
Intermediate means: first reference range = 61.3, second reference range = 60.8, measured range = 51.2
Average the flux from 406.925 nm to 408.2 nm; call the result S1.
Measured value 61.2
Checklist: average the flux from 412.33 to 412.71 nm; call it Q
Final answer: 57.7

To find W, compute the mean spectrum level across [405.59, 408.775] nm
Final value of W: 61.7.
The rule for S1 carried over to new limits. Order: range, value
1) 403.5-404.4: 64.9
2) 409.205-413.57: 50.9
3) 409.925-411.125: 45.7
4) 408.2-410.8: 51.7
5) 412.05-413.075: 56.8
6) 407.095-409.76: 58.1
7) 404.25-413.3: 56.4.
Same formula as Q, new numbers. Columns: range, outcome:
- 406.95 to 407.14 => 59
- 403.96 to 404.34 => 63.4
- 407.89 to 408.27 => 59.8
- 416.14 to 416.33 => 65.3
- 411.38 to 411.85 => 53.2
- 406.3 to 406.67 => 57.7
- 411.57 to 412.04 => 56.1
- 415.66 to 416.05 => 60.8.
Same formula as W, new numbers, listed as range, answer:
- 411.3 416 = 59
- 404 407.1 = 61.3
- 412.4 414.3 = 59.2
